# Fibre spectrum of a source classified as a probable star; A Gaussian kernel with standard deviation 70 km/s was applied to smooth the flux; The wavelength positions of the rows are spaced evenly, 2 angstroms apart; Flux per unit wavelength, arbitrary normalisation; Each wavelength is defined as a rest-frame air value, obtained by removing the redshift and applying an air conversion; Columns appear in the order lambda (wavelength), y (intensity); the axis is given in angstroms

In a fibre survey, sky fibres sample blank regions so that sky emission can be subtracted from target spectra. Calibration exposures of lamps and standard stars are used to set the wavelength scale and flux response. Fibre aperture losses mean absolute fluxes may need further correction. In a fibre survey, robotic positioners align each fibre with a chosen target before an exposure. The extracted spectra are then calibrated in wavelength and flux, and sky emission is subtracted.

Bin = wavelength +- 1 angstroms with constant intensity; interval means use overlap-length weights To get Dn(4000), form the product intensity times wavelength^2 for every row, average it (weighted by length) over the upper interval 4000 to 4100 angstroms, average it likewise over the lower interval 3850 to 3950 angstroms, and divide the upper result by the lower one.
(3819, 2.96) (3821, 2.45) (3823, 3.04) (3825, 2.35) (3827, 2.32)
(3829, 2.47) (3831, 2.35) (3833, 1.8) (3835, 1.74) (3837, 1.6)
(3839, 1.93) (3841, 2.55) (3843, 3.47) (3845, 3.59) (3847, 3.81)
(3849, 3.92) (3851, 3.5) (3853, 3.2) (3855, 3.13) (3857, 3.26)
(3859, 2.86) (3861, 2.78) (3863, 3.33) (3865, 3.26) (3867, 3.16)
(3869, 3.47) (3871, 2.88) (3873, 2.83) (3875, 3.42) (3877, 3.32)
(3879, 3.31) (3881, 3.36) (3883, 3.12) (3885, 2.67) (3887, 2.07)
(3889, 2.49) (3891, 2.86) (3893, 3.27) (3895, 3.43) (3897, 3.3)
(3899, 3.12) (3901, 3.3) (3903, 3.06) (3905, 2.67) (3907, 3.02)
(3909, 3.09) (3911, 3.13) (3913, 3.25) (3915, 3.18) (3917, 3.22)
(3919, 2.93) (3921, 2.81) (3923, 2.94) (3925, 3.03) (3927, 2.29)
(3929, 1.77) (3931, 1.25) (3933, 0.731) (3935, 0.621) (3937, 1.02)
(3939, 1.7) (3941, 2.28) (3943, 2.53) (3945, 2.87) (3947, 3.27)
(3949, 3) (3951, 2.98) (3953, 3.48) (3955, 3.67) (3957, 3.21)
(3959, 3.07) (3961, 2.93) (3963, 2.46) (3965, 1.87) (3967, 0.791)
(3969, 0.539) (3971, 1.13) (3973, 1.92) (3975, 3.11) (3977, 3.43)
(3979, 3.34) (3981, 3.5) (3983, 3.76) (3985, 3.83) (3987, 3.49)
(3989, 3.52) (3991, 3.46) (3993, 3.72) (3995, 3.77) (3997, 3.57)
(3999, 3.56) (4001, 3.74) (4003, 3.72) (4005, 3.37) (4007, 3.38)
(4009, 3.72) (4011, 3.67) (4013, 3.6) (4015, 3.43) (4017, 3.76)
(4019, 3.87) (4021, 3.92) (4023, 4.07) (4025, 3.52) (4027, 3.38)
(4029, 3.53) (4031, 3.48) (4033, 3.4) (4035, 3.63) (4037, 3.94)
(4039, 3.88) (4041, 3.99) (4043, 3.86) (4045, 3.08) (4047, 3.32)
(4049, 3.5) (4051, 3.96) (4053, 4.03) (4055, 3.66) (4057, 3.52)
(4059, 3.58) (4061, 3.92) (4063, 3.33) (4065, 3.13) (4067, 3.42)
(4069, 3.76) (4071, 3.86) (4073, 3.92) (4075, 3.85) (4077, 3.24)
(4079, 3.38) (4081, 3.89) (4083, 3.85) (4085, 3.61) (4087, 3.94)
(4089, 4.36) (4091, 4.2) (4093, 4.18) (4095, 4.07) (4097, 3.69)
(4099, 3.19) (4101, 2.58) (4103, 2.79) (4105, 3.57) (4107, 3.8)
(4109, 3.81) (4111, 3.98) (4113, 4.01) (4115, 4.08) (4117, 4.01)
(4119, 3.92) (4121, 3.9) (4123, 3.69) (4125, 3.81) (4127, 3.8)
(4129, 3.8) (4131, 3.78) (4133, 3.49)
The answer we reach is 1.42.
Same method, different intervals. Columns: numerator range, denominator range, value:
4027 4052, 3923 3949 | 1.88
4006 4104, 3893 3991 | 1.43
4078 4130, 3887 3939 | 1.59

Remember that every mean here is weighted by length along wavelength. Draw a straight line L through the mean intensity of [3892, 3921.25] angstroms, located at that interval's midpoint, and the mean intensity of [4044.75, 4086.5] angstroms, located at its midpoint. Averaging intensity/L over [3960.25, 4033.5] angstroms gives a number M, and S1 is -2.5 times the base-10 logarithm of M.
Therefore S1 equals 0.06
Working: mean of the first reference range 3.13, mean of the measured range 3.22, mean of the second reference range 3.62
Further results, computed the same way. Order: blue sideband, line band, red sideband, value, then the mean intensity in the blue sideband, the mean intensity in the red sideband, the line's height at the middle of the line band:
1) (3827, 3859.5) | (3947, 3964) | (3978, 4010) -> 0.093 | 2.81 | 3.59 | 3.39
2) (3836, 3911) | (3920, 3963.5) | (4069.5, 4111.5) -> 0.314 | 3.07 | 3.7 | 3.27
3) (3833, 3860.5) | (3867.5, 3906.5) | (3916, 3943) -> -0.216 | 2.92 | 2.06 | 2.5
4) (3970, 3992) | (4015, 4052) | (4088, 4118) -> -0.081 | 3.14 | 3.75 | 3.4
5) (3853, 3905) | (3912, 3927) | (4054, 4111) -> 0.067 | 3.08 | 3.65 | 3.19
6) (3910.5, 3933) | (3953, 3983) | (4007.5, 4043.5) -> 0.200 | 2.61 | 3.7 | 3.1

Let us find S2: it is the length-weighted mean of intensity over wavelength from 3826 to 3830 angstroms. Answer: 2.4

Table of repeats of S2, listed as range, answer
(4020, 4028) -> 3.72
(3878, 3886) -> 3.12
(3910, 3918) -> 3.2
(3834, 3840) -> 1.76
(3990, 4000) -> 3.62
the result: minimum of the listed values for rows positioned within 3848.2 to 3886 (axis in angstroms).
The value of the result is 2.67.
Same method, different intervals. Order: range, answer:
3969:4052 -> 0.539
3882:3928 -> 2.07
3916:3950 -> 0.621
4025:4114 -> 2.58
